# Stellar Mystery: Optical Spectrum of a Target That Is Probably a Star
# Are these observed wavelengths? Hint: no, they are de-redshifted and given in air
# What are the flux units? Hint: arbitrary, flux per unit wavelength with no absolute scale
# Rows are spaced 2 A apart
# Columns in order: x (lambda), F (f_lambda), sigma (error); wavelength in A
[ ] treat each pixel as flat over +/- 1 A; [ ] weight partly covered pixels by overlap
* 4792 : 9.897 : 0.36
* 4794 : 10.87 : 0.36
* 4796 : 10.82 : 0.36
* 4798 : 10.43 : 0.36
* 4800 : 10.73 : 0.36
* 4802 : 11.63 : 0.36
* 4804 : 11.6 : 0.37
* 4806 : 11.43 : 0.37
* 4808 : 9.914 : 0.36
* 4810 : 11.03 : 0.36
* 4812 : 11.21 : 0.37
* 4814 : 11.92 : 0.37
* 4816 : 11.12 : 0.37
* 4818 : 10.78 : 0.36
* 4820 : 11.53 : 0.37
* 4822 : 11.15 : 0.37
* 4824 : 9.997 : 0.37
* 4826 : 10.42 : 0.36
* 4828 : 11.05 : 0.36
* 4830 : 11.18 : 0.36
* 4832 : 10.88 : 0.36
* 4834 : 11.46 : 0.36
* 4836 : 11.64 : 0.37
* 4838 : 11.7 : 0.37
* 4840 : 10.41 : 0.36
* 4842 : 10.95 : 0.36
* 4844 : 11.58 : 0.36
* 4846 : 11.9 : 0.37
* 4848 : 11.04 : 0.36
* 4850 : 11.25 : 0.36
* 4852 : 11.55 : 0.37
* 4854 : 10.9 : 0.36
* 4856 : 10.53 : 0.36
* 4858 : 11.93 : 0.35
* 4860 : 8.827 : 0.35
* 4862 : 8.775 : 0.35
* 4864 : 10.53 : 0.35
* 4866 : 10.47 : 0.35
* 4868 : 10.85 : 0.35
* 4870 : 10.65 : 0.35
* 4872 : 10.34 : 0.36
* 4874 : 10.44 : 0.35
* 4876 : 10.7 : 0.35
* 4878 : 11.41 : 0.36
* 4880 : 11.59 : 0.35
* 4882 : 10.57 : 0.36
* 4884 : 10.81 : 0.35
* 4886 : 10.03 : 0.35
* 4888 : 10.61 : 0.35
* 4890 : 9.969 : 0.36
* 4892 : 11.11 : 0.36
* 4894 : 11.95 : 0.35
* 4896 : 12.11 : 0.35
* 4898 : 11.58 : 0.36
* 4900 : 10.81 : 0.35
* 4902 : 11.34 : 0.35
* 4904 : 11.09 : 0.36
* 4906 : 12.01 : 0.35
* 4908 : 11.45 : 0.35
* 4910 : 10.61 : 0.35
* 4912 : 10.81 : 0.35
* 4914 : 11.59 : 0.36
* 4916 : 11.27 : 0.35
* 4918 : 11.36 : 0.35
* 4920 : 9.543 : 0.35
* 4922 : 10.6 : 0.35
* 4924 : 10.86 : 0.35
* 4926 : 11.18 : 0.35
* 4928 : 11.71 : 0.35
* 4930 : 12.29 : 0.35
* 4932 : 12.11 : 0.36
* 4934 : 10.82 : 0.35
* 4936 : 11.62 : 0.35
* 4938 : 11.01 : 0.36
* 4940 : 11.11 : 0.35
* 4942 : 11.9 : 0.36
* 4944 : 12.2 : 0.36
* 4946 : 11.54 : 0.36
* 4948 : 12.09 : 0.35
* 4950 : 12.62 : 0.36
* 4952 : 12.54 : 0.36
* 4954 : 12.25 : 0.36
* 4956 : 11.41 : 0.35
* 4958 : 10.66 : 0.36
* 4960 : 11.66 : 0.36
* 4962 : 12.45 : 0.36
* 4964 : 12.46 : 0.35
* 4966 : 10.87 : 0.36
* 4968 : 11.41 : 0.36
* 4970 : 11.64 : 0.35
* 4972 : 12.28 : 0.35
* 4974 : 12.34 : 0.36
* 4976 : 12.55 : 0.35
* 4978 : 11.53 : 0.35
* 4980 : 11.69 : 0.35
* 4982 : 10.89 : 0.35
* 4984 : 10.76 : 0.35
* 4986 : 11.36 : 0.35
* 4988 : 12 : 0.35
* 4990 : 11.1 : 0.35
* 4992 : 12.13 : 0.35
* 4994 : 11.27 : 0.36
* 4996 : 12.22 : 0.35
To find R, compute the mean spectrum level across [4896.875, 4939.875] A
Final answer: 11.2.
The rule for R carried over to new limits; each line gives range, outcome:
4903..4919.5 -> 11.2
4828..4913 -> 11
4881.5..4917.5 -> 11.1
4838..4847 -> 11.3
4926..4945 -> 11.6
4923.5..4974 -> 11.7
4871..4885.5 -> 10.8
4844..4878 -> 10.7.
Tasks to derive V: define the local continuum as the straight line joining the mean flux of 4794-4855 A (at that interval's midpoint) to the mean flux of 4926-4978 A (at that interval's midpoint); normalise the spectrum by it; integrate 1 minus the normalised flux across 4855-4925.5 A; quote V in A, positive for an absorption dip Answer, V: 3.88 A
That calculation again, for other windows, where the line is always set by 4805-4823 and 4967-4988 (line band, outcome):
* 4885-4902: 0.5 A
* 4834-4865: 0.9 A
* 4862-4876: 1.1 A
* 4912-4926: 0.7 A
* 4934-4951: -0.2 A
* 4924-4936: -0.1 A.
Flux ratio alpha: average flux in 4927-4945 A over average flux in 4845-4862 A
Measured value 1.07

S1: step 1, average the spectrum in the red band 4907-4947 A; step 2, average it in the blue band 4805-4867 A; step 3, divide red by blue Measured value 1.03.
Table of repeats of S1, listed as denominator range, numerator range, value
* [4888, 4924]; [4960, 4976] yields 1.08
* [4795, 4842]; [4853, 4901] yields 0.97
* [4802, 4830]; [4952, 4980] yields 1.07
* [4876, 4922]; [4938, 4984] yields 1.07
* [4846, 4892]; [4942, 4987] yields 1.11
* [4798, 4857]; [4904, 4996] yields 1.04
